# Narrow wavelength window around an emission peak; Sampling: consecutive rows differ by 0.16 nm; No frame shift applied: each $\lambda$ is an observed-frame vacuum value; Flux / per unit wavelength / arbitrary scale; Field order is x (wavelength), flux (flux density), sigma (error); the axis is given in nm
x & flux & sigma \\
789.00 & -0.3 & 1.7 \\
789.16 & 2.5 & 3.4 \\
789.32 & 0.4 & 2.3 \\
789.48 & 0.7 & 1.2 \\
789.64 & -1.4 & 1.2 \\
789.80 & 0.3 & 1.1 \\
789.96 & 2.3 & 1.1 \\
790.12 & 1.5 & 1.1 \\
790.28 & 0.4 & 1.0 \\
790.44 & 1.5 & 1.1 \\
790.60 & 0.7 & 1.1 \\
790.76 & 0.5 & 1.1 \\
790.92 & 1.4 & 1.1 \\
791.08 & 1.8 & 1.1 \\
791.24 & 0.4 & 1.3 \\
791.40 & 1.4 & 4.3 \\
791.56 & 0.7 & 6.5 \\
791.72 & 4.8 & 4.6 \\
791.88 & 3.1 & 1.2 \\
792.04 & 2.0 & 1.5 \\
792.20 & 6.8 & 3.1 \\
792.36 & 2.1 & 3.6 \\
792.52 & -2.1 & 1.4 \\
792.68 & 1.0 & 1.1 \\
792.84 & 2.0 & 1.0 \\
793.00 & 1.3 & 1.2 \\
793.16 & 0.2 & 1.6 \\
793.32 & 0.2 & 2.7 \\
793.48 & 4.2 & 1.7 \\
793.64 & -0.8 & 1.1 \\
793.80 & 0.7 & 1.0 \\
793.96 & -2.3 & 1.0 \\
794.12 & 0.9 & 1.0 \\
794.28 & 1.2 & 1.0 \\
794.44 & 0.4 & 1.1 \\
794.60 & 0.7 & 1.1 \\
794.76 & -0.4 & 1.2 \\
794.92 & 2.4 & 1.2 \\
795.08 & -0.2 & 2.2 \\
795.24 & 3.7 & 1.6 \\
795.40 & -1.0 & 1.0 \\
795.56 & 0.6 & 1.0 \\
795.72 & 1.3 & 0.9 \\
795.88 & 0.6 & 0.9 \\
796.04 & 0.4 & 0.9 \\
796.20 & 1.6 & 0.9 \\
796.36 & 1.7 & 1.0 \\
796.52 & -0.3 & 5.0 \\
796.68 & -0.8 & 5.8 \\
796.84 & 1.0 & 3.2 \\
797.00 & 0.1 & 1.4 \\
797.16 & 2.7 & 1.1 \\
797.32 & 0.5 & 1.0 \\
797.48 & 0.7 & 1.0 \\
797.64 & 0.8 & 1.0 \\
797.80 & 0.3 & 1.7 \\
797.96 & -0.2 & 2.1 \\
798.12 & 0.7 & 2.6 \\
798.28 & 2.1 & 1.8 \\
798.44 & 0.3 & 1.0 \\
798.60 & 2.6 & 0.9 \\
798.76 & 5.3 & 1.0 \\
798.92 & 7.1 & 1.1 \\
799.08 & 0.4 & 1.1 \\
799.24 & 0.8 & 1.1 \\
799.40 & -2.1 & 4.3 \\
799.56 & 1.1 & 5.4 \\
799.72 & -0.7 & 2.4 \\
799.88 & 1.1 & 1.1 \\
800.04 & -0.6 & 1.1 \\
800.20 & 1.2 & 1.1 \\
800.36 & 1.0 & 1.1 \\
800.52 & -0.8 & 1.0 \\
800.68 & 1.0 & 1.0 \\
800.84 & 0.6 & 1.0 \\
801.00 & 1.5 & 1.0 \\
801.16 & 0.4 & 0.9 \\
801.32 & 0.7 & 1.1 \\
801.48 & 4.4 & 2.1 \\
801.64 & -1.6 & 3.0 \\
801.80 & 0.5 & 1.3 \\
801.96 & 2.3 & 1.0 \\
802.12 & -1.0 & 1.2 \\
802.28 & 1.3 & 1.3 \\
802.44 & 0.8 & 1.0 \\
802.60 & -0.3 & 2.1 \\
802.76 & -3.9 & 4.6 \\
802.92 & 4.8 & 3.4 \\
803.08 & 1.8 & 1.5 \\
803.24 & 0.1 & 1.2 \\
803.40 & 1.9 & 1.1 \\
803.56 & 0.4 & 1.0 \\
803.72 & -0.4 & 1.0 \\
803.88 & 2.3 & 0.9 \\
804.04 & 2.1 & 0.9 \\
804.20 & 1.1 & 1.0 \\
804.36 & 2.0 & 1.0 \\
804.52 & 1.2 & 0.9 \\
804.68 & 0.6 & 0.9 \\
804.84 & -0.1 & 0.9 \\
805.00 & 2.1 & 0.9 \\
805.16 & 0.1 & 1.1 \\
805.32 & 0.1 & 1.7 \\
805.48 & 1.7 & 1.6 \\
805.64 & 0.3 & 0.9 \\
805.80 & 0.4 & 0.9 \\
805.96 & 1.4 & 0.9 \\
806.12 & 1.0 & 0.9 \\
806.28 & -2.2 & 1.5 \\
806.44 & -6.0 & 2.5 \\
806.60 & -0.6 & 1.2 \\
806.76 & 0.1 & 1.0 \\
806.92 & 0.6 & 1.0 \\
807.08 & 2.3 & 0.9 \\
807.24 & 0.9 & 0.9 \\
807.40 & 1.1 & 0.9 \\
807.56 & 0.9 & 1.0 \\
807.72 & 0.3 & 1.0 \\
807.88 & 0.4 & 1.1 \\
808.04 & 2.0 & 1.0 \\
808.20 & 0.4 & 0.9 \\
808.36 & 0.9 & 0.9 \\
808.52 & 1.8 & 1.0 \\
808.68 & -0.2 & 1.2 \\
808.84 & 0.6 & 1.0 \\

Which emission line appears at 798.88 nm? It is H-gamma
